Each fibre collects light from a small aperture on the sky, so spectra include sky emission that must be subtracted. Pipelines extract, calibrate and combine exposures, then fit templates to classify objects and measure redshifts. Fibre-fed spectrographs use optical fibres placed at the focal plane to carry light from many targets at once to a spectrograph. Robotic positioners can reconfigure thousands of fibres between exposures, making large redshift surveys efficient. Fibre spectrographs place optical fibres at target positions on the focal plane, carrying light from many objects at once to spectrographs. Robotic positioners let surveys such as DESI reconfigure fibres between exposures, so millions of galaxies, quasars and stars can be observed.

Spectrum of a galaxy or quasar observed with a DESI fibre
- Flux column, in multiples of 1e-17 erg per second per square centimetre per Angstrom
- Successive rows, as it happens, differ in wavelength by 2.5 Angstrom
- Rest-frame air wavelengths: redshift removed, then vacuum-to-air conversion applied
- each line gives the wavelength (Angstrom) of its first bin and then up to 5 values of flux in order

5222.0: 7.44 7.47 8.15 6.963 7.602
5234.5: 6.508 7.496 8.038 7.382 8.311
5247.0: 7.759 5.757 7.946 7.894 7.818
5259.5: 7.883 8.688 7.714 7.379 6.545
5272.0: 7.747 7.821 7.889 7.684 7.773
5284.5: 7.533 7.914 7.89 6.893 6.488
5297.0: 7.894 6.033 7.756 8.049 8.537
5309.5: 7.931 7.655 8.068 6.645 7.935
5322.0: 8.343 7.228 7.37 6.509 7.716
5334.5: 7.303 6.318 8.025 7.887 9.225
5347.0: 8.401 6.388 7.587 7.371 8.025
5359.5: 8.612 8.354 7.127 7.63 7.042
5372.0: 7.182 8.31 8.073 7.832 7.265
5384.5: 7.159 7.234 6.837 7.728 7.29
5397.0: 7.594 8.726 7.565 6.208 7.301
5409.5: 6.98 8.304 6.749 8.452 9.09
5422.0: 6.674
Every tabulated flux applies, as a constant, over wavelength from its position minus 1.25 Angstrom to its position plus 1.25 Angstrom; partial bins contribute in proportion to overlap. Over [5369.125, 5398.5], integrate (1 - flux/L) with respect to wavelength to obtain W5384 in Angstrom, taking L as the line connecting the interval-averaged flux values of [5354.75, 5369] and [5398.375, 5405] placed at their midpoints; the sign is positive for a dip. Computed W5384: 0.9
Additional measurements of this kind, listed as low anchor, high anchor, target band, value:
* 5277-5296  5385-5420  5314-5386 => -0.95 Angstrom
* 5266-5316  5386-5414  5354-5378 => -1.02 Angstrom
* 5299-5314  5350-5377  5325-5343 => 1.03 Angstrom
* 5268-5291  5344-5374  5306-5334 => 0.23 Angstrom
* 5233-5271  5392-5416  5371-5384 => -0.44 Angstrom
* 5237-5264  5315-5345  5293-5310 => 0.21 Angstrom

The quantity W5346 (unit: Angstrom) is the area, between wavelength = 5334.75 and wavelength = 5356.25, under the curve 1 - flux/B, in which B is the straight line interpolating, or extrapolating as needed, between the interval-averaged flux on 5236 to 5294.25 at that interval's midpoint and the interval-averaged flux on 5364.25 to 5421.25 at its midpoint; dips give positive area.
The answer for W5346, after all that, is -0.2 Angstrom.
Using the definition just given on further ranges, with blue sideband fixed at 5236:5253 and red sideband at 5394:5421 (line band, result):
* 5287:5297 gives 0.35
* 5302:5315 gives -0.76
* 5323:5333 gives 0.49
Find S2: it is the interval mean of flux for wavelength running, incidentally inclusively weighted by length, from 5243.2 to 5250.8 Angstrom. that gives 7.28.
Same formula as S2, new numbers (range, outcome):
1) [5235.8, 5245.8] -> 7.81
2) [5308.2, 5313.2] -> 7.8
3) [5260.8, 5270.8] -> 7.58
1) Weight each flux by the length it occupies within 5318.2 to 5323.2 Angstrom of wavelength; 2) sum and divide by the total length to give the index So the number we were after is 8.12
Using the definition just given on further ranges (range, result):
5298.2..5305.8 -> 7.29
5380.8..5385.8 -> 7.21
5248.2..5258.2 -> 7.35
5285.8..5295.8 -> 7.3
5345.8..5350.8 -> 7.39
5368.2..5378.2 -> 7.65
